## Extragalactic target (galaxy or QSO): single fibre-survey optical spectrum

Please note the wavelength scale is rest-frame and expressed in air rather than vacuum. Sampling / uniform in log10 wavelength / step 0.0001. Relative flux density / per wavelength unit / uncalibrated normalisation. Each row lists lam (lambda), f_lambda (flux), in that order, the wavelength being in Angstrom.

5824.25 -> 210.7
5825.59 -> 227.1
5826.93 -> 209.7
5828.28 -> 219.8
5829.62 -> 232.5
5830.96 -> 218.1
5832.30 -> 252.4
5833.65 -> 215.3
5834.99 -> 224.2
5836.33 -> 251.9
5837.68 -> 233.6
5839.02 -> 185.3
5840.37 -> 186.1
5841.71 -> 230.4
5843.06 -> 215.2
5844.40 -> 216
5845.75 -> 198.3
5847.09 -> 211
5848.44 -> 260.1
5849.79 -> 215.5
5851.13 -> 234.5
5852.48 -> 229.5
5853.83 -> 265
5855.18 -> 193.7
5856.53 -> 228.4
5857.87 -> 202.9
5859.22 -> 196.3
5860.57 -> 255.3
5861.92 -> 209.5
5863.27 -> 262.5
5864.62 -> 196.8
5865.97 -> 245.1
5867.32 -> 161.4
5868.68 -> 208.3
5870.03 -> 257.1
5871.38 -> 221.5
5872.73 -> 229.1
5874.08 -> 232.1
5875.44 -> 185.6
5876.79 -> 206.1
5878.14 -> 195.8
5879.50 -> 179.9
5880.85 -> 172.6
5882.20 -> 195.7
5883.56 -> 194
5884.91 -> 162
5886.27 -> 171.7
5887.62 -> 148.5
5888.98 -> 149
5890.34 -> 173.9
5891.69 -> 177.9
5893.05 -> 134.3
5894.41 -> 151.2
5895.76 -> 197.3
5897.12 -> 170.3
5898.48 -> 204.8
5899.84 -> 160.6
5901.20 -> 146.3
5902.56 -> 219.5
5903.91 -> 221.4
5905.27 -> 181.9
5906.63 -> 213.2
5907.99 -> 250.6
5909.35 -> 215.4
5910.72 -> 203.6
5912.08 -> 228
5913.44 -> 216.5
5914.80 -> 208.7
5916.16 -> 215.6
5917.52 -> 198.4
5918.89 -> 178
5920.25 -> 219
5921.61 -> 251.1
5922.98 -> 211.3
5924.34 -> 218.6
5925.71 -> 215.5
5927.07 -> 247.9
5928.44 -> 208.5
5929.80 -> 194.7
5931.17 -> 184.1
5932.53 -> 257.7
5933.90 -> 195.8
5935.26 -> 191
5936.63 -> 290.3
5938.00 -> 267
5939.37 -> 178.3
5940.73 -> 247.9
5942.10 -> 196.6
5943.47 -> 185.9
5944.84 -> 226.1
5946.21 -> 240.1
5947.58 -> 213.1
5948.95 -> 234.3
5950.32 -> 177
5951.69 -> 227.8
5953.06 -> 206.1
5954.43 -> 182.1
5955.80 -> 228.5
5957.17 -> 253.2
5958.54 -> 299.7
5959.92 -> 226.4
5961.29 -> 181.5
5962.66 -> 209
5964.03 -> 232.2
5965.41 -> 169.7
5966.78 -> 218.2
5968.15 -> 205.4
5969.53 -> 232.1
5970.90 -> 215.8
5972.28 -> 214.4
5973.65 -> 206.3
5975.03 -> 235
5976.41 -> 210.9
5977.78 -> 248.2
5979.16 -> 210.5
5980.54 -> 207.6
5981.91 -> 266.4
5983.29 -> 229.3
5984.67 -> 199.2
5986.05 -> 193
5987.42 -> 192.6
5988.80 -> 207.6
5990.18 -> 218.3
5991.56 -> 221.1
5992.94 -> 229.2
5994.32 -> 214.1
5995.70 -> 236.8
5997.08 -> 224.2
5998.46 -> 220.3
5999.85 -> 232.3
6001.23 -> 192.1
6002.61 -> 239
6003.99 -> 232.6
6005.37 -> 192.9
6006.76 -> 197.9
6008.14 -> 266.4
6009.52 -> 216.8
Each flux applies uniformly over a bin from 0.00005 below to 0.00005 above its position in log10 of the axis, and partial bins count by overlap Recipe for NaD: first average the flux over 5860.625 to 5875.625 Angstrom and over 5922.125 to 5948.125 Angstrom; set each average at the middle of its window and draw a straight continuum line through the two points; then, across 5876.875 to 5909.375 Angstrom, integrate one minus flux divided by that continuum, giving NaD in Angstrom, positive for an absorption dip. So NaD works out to 5.62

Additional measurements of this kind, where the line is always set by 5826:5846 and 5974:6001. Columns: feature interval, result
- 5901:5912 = 0.48 Angstrom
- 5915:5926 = 0.34 Angstrom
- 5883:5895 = 3.14 Angstrom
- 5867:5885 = 1.45 Angstrom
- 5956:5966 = -0.23 Angstrom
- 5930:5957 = 0.29 Angstrom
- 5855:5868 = 0.23 Angstrom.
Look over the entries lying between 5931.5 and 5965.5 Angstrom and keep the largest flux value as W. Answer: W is 299.7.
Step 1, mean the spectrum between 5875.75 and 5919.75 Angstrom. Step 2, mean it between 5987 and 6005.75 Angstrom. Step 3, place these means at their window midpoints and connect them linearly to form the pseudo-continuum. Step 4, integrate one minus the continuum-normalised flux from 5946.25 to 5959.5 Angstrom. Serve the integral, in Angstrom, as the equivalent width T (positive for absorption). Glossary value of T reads -1.3 Angstrom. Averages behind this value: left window 189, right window 219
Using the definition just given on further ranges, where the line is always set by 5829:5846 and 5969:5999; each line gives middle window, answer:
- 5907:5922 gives 0.27 Angstrom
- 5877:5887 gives 1.71 Angstrom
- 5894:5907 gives 1.97 Angstrom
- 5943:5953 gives 0.22 Angstrom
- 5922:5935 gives 0.30 Angstrom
